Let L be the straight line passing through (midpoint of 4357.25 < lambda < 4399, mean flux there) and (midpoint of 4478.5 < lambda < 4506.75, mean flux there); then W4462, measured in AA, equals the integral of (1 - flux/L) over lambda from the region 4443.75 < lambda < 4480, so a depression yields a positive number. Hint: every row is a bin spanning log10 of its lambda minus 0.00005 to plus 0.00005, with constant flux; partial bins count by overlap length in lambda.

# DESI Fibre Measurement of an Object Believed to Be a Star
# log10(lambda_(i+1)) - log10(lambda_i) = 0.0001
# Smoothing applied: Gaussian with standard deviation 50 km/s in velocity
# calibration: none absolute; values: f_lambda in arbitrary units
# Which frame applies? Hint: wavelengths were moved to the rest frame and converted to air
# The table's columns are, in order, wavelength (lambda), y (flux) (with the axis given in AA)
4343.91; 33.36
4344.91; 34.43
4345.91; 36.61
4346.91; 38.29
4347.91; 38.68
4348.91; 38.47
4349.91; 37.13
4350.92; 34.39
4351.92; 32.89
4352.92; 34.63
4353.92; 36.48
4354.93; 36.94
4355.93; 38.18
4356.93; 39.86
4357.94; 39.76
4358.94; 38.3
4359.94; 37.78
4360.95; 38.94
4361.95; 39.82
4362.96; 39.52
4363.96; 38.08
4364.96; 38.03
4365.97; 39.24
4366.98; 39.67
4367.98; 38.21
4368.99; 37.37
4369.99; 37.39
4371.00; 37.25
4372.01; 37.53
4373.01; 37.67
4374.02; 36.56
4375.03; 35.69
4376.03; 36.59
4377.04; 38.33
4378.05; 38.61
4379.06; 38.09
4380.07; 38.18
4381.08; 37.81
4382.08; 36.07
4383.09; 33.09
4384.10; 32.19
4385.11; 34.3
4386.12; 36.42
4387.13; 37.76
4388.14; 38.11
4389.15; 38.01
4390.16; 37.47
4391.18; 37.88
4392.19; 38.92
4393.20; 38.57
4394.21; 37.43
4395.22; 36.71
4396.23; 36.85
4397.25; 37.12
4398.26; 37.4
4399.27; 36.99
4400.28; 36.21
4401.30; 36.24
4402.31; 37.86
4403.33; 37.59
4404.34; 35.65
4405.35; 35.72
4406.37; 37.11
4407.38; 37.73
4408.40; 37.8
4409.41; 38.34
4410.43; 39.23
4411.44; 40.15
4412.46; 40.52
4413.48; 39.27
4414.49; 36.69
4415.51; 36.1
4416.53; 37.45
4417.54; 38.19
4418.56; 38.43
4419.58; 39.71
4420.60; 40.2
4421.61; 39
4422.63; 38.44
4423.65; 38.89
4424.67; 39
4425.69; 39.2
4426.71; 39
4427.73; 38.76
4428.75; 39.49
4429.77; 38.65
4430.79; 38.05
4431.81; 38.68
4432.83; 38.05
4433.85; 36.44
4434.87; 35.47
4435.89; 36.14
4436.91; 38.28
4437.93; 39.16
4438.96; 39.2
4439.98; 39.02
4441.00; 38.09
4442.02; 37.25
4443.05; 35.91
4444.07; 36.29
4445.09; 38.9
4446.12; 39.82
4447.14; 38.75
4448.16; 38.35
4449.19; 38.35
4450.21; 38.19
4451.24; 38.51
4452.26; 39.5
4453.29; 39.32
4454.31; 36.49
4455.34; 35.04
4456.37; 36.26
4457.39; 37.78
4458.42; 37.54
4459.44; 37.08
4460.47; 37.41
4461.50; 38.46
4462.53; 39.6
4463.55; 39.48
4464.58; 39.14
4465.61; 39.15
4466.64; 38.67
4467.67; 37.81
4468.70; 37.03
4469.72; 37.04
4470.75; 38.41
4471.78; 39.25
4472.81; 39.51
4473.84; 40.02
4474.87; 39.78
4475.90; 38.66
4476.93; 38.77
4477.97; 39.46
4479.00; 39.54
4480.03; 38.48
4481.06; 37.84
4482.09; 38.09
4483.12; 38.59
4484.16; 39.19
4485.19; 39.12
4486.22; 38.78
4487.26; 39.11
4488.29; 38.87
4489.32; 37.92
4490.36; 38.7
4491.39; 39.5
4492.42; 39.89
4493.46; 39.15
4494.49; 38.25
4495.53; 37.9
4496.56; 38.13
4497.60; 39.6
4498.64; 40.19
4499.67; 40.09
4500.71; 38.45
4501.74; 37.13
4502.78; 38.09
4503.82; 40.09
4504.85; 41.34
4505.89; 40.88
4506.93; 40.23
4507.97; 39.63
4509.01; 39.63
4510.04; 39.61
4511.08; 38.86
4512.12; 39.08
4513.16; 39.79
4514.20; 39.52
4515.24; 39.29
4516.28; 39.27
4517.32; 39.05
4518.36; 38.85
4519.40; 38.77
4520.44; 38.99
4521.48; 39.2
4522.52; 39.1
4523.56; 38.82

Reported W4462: 0.2 AA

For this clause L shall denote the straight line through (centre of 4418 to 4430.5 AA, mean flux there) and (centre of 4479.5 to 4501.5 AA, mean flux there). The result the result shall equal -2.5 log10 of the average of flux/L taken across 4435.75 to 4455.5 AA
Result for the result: 0.02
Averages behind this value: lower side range 39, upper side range 38.8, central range 38.1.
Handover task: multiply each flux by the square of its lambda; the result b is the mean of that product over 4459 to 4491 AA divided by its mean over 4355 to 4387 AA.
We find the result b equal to 1.1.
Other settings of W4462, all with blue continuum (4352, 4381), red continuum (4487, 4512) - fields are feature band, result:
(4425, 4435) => 0.06 AA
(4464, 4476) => 0.07 AA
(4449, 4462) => 0.37 AA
